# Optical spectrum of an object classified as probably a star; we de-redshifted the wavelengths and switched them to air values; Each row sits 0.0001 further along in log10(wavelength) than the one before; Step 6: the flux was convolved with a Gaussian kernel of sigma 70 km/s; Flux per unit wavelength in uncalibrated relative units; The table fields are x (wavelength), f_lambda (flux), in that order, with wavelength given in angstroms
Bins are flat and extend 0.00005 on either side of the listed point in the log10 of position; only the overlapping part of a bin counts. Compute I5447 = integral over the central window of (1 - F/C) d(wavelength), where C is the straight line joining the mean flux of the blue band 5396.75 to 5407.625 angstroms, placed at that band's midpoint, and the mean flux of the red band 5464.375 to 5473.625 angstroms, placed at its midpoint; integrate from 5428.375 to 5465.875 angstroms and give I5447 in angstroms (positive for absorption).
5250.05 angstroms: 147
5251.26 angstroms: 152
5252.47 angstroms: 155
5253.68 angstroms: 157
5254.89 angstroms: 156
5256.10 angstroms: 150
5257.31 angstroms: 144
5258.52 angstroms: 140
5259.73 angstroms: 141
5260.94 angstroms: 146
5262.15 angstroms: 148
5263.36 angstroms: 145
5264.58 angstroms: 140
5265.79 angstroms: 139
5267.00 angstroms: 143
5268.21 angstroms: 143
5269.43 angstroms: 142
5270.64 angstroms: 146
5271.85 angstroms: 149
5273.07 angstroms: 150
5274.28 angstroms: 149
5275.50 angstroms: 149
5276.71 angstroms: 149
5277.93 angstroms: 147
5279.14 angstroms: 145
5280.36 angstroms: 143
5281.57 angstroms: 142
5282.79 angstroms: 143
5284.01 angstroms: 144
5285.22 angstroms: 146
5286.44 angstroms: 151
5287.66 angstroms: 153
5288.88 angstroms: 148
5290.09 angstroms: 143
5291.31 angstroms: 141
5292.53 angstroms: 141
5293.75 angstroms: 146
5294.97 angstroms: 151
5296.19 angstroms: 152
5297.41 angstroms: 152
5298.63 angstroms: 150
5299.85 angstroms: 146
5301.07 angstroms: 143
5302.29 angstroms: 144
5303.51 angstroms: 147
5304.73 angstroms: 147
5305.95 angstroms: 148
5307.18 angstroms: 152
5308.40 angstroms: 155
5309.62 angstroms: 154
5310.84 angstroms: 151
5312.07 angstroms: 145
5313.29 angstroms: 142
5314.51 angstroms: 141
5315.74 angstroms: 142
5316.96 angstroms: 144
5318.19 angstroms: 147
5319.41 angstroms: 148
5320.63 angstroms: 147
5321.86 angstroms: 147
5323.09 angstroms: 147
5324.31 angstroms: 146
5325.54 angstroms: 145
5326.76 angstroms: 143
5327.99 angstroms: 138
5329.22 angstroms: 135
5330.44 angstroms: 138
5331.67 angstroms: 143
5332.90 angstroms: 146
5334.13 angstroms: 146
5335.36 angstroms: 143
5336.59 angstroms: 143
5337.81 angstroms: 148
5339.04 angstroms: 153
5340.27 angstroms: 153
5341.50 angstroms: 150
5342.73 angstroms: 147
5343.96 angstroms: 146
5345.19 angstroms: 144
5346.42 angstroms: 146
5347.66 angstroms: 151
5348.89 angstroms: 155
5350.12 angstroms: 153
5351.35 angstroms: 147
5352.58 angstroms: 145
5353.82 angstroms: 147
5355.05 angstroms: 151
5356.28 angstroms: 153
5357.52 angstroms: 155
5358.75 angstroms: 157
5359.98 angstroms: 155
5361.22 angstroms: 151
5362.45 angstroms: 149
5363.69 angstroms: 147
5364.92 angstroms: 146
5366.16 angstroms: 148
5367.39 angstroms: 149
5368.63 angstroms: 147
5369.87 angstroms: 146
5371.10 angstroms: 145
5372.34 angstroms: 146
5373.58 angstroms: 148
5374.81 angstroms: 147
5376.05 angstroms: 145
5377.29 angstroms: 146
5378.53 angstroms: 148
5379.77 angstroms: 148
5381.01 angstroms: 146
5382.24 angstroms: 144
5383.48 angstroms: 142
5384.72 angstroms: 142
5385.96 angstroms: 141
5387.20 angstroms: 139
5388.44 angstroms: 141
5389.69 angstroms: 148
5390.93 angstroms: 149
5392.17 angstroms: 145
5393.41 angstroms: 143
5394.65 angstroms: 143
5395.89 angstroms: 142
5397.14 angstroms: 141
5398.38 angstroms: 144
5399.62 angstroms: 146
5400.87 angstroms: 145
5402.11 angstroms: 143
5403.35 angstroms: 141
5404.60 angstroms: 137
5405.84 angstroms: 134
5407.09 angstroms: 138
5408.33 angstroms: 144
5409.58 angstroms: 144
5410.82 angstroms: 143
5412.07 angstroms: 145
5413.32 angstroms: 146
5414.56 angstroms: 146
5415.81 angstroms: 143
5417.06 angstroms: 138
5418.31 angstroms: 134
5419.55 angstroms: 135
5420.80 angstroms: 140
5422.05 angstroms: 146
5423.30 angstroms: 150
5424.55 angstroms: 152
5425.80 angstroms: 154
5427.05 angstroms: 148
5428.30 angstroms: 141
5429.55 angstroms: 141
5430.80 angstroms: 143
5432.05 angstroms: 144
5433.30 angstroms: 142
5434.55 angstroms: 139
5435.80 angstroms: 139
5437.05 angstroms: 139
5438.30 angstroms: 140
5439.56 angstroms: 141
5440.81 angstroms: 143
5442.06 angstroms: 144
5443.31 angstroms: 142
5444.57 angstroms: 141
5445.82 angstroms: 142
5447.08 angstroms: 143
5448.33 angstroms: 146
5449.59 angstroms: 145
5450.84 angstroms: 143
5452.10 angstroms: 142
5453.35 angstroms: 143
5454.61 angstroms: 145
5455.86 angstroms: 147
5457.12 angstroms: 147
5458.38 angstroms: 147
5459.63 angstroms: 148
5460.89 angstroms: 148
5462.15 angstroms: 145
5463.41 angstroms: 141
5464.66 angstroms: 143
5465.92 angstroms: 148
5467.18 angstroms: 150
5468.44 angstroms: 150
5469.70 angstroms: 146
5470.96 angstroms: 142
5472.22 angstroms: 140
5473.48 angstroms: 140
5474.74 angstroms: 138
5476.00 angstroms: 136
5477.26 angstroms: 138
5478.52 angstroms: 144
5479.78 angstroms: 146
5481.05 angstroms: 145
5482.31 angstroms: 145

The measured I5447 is 0.1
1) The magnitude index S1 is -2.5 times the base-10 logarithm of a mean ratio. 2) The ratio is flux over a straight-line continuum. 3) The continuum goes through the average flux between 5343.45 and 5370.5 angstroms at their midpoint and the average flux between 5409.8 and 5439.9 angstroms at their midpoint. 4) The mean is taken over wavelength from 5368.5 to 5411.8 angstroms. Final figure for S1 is 0.02 mag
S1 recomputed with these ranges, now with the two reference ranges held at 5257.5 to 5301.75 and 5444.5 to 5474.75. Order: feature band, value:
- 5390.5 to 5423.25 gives 0.02 mag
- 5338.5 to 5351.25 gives -0.03 mag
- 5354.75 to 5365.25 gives -0.05 mag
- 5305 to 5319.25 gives -0.01 mag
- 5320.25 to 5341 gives 0.00 mag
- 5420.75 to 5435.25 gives 0.00 mag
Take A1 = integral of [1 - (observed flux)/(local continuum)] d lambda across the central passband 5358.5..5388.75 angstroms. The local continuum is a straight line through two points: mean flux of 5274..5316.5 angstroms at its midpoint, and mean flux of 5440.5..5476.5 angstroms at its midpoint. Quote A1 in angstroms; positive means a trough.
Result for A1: -0.2 angstroms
